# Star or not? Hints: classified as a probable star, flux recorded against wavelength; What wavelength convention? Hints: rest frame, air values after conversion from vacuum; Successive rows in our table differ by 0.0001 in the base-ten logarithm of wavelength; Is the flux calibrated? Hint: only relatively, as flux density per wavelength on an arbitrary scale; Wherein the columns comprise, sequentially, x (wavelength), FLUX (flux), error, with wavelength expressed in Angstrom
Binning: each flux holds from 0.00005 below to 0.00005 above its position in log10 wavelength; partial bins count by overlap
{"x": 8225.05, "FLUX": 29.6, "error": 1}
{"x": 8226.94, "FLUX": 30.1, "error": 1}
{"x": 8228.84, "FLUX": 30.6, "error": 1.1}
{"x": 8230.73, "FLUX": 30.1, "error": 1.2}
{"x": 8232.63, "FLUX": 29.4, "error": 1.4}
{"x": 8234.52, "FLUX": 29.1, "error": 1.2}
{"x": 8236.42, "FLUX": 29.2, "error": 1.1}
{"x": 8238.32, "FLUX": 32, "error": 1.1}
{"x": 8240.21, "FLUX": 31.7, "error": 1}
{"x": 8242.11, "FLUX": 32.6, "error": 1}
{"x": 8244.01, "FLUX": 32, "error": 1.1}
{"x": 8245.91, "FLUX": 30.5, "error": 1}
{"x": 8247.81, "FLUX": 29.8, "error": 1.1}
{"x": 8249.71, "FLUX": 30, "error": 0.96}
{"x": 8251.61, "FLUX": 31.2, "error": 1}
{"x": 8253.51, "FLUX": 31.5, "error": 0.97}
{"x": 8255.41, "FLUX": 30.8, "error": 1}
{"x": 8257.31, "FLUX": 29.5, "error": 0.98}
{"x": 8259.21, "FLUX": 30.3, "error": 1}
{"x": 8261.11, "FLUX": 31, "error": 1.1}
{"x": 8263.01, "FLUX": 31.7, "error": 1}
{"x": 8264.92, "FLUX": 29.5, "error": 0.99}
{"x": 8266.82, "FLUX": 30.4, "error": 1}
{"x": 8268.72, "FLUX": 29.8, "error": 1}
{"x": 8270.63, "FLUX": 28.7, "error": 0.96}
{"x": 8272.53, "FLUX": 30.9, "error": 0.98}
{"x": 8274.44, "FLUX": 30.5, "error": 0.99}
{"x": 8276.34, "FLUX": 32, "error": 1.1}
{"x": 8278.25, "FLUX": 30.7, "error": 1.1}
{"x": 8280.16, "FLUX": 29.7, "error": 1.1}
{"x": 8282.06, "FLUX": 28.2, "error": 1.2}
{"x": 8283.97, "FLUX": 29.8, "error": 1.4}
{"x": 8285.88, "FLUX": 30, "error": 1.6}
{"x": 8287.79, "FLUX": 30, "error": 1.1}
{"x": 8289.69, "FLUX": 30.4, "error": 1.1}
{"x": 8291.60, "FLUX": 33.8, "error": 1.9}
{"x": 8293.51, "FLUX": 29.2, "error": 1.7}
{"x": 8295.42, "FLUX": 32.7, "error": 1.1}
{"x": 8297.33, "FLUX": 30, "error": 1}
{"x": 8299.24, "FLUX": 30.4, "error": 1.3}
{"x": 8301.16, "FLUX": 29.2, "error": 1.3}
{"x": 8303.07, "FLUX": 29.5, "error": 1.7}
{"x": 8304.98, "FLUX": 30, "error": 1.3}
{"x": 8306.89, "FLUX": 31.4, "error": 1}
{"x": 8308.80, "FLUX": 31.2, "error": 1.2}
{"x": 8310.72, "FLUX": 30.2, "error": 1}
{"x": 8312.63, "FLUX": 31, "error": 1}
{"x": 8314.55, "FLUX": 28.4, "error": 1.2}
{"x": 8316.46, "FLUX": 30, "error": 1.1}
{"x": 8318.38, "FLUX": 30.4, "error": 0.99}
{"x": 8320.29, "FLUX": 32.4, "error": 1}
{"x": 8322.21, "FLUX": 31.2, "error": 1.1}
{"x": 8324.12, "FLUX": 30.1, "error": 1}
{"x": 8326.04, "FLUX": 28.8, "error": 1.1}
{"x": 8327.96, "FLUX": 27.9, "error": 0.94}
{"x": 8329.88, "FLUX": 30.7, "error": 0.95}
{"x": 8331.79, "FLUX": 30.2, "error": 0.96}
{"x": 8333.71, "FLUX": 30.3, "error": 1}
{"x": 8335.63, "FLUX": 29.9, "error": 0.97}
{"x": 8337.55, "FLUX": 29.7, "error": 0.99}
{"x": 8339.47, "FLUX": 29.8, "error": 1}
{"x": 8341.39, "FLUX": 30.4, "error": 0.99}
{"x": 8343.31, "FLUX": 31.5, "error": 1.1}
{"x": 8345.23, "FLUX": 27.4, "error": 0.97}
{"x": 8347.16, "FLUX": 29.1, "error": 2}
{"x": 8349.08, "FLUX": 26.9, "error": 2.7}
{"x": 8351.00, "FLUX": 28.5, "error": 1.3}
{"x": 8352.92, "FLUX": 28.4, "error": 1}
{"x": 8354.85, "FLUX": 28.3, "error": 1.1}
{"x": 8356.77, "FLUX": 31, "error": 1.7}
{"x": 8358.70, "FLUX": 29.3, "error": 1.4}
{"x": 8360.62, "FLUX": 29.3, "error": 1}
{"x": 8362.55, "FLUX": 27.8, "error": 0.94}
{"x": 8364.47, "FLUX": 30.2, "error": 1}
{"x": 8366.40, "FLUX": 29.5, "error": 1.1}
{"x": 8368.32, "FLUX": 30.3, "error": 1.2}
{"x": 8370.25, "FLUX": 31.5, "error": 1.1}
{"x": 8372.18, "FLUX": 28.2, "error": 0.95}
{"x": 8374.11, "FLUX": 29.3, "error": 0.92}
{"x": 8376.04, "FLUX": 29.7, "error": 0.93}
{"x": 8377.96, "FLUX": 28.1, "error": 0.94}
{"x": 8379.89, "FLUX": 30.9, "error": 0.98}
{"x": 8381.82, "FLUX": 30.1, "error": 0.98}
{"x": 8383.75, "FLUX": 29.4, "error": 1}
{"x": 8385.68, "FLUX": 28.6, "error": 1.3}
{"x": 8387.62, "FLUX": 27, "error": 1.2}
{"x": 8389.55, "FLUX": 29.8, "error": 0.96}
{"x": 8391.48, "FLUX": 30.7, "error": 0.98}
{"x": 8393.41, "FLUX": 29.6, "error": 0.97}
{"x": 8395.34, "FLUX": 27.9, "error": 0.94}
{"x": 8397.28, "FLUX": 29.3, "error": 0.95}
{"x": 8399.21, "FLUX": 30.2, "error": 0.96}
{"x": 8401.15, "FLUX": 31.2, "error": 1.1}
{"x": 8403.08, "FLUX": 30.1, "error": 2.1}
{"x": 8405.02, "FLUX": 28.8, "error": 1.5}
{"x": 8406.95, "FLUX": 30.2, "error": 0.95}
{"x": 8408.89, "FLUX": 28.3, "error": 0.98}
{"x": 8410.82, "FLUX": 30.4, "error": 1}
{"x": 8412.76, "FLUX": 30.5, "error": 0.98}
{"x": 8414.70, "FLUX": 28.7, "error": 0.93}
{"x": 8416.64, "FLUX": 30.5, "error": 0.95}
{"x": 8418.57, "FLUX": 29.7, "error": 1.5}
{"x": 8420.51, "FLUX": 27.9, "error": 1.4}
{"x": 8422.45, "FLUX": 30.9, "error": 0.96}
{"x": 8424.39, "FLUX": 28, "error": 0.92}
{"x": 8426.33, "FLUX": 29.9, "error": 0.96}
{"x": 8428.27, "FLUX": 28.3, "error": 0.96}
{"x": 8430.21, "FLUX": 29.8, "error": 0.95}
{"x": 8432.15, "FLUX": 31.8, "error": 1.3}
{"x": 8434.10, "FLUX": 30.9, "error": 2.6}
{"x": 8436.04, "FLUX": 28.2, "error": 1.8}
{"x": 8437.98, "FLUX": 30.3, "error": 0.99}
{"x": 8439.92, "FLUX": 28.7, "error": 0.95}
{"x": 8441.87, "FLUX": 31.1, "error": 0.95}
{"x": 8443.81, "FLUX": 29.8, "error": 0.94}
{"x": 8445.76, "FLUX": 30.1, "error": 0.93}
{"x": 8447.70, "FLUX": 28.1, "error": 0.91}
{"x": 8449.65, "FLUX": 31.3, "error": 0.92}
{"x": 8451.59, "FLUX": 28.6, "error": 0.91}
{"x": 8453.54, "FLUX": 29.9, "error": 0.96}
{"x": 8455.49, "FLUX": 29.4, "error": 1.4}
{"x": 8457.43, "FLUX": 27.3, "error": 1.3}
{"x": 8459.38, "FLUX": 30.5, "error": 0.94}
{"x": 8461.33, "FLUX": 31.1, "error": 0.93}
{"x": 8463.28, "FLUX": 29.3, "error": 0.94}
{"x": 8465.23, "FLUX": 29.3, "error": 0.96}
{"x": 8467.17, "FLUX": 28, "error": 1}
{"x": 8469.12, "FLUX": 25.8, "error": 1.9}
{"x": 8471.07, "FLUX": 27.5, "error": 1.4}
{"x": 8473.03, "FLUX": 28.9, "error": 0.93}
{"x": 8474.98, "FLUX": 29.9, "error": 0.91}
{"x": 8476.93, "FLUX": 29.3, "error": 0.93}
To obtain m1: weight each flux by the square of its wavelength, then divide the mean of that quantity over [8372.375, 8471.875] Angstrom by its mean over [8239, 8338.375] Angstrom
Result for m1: 1.0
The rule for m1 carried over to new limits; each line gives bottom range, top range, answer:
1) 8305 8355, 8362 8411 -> 1.00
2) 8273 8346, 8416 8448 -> 1.01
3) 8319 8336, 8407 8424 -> 1.00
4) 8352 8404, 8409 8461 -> 1.02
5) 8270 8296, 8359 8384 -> 0.99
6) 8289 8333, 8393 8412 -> 1.00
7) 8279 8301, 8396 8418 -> 1.01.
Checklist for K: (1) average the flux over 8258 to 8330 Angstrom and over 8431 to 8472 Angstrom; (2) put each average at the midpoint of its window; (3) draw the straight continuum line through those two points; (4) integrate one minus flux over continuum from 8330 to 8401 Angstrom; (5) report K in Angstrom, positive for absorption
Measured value 1.1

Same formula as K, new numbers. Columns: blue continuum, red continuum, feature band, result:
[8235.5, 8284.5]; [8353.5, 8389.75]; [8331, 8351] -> 0.1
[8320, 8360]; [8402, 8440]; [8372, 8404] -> 0.2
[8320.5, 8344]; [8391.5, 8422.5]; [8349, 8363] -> 0.5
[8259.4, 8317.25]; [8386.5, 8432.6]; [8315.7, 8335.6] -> -0.1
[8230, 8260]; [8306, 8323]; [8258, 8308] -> 0.4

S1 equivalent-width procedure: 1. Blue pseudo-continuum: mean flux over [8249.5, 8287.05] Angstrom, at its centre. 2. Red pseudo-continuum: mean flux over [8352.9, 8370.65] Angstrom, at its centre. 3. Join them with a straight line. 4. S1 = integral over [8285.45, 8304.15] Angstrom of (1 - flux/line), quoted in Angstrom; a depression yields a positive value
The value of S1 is -0.3 Angstrom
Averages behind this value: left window 30.3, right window 29.6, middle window 30.5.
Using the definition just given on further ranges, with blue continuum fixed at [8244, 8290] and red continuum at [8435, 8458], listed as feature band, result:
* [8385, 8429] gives 0.3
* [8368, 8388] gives 0.2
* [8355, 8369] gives 0.2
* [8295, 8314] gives -0.2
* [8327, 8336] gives 0.1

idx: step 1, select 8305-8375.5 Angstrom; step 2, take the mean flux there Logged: 29.7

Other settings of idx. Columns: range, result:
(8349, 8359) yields 28.9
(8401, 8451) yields 29.7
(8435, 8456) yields 29.6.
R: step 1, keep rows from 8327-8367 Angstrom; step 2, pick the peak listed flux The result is 31.5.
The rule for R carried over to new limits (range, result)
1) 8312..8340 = 32.4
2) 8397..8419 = 31.2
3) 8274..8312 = 33.8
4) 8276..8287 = 32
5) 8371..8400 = 30.9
